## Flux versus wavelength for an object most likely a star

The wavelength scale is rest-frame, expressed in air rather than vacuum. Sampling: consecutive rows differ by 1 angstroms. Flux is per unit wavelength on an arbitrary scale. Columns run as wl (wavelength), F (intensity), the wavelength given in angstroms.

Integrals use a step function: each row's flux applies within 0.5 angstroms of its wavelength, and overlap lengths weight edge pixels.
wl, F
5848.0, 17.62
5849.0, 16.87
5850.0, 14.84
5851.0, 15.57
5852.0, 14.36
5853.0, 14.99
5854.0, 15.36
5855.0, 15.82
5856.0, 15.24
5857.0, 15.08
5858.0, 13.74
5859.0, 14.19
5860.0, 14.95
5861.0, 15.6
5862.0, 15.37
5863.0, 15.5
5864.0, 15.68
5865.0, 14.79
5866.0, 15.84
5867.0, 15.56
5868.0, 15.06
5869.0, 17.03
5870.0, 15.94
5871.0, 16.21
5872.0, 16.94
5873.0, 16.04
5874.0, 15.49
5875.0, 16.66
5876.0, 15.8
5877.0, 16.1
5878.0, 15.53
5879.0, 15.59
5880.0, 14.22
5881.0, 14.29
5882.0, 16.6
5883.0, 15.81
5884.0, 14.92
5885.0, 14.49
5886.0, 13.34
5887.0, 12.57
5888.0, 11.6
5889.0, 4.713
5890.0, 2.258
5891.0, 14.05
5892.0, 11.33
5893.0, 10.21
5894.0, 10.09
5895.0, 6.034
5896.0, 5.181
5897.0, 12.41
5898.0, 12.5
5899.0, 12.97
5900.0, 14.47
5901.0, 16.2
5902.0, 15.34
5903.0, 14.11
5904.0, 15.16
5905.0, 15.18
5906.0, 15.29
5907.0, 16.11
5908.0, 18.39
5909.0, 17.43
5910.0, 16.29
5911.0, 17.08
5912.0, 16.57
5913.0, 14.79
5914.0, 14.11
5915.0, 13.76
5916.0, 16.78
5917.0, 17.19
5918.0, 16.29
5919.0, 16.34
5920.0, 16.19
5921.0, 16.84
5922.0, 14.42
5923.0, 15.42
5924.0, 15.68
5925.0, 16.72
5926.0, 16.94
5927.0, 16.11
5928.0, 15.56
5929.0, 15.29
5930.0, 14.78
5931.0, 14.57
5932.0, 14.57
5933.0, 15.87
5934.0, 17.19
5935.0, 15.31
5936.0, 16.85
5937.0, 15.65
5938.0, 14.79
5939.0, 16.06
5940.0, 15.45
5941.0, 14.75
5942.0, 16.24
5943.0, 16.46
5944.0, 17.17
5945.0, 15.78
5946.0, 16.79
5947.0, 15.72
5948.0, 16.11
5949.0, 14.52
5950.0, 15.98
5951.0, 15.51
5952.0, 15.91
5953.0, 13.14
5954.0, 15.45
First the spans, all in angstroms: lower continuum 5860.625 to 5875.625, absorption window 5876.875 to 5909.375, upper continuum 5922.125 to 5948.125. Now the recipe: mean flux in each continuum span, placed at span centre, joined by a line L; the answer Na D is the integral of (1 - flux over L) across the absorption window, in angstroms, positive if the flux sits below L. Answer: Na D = 5.58 angstroms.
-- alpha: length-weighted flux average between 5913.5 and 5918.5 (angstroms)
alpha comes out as 15.6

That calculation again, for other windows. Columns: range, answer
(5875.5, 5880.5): 15.4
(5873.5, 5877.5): 16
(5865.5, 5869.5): 15.9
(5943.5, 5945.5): 16.5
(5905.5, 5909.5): 16.8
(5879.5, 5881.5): 14.3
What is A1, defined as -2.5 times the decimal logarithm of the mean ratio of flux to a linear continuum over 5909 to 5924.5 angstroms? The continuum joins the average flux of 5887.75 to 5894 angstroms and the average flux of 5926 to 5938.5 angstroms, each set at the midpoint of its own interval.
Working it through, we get -0.212 mag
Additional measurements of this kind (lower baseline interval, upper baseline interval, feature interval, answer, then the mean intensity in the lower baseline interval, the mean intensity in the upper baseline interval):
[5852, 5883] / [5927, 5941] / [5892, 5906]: 0.246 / 15.5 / 15.5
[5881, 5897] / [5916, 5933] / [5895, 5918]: -0.097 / 11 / 15.8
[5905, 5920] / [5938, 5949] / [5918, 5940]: 0.017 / 16.1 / 15.9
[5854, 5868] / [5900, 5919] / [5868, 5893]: 0.106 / 15.2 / 15.9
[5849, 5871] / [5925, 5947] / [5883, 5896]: 0.427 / 15.3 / 15.8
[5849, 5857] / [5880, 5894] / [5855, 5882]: -0.131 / 15.3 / 12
